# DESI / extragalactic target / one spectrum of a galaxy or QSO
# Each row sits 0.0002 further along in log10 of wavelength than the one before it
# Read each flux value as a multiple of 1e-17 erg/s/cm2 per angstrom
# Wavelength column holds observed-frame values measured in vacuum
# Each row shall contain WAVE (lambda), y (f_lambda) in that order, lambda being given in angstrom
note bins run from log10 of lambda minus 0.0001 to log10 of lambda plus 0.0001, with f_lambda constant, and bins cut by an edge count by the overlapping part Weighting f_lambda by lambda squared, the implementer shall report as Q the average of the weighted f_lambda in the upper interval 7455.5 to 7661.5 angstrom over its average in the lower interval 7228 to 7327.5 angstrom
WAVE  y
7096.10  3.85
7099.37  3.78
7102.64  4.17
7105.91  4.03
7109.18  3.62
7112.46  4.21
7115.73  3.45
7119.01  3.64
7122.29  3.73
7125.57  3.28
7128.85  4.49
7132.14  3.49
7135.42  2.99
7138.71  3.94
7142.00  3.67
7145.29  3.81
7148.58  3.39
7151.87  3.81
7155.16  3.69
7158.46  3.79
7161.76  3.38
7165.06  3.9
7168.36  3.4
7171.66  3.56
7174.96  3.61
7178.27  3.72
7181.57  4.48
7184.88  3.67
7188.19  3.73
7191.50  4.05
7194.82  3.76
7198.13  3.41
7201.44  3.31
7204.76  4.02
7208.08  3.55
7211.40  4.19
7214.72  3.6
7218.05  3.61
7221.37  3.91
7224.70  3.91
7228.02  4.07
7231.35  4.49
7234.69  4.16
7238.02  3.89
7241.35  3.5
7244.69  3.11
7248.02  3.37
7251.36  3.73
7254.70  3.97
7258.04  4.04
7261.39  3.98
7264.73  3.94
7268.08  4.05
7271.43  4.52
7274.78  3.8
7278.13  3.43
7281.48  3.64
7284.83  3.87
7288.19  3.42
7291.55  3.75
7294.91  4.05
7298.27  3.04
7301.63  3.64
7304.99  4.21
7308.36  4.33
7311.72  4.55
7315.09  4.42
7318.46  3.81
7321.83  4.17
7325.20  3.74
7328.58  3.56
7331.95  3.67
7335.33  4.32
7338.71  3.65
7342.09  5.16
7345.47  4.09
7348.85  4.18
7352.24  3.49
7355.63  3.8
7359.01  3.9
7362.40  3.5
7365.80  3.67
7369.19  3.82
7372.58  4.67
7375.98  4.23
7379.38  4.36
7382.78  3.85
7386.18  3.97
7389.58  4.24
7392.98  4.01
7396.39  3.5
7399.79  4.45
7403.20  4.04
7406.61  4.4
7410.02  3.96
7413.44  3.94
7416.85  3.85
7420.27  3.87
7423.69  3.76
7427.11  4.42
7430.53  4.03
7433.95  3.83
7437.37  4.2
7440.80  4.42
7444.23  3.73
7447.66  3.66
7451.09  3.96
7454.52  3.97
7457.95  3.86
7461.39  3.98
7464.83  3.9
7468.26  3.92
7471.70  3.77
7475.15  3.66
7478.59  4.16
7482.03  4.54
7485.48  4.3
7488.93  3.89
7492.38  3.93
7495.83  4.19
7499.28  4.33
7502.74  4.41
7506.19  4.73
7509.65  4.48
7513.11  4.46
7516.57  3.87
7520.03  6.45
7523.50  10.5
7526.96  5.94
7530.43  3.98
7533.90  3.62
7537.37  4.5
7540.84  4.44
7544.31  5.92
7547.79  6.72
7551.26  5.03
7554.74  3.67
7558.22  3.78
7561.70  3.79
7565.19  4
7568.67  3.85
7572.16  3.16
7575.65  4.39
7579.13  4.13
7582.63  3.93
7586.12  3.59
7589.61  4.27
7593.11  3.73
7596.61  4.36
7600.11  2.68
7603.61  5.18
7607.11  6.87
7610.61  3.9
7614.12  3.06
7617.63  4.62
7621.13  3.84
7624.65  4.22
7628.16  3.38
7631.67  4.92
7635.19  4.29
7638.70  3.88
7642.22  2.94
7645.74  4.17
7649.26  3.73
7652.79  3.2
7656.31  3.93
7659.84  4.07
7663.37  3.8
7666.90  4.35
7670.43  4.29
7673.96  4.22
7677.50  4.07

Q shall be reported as 1.2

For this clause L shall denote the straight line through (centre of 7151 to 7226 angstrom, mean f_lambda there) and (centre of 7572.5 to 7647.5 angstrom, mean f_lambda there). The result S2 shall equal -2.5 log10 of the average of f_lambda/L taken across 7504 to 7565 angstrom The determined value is -0.24 mag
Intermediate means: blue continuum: 3.74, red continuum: 4.09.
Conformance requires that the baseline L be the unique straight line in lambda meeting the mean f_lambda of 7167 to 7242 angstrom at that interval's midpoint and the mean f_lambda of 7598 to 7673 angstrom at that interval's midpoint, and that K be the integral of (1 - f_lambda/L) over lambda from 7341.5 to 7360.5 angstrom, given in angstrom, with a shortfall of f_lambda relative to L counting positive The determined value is -0.70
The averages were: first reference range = 3.81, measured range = 4.05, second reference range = 4.07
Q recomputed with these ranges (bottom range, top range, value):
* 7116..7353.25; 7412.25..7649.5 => 1.21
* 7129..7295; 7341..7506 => 1.14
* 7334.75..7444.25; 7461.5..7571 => 1.17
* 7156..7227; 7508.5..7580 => 1.41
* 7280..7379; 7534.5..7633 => 1.16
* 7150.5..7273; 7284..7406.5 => 1.09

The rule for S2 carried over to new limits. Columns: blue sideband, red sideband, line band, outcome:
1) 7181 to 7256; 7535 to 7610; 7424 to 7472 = 0.05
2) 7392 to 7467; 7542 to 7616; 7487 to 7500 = 0.01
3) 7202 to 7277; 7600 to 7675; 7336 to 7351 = -0.08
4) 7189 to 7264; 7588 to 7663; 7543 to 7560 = -0.24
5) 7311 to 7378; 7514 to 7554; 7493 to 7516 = 0.20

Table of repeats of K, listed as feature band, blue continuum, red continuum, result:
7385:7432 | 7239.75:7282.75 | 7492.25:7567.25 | 3.7 angstrom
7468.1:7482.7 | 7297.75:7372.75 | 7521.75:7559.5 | 2.7 angstrom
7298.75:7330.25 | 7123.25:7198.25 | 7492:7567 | 1.3 angstrom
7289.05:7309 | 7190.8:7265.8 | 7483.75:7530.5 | 1.5 angstrom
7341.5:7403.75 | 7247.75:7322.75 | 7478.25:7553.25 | 3.9 angstrom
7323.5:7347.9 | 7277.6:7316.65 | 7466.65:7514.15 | -0.6 angstrom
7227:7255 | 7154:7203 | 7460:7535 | 0.6 angstrom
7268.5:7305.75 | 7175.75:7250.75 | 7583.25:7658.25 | 0.7 angstrom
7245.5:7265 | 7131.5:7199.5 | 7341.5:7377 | 0.2 angstrom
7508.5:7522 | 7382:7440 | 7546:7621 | -2.6 angstrom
